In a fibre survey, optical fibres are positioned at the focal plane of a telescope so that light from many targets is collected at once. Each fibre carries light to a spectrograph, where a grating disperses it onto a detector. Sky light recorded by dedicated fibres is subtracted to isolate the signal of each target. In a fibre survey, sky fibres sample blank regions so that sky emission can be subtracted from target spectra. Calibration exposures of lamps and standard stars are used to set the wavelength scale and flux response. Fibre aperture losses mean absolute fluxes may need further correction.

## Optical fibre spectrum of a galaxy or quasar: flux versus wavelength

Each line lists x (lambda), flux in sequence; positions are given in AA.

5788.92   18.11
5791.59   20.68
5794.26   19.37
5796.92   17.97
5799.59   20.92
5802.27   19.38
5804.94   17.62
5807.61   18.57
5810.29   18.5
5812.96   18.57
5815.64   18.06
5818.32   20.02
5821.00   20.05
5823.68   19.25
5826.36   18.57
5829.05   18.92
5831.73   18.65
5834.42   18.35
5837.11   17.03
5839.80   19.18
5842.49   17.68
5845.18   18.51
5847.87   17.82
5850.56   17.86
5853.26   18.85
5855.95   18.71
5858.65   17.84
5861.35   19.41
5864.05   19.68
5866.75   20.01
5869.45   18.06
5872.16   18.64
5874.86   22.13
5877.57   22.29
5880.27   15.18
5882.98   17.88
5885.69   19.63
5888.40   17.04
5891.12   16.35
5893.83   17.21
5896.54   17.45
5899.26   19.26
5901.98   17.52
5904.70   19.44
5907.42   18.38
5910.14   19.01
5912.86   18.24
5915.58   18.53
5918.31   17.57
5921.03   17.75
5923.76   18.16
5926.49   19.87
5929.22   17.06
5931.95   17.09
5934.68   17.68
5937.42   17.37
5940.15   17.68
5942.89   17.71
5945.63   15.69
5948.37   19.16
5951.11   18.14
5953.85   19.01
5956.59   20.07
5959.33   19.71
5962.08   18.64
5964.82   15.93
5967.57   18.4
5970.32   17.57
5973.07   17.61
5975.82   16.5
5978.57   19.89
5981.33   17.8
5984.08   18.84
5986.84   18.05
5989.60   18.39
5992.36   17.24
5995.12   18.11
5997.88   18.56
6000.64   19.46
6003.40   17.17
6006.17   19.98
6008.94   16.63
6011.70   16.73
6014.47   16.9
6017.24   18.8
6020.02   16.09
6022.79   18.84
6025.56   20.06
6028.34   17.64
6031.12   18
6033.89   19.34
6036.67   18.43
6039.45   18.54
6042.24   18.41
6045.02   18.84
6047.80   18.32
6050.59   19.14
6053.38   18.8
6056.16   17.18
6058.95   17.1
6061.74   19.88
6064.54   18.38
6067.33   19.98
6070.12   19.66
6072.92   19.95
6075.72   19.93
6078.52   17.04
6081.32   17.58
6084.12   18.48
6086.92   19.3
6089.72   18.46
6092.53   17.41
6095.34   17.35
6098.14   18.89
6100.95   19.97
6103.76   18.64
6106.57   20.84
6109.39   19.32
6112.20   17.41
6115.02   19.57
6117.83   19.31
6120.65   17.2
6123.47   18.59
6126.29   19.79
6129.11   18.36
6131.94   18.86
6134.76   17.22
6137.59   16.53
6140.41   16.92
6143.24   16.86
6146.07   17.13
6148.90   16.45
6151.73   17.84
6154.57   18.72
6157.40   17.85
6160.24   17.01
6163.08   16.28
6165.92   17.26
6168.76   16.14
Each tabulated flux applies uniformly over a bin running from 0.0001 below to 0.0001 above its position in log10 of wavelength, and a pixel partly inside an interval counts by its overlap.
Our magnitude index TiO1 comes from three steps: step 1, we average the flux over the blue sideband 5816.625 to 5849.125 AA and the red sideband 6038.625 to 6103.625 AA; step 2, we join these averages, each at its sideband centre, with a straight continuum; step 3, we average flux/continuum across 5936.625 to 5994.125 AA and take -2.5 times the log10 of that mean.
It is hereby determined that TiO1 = 0.034 mag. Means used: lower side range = 18.7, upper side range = 18.6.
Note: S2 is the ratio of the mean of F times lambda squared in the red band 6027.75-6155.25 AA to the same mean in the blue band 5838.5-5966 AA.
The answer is 1.07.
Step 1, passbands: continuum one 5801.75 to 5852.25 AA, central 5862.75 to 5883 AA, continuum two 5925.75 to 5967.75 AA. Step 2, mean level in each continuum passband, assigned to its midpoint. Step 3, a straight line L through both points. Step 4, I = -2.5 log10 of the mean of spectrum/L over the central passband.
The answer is -0.056 mag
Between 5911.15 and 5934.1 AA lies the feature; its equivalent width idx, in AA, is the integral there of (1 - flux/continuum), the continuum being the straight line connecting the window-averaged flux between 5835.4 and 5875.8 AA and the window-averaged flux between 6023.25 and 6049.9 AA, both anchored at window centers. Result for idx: 0.8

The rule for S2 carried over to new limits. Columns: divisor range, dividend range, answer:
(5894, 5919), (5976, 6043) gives 1.03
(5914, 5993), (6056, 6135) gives 1.09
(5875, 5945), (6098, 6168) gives 1.08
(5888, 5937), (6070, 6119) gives 1.11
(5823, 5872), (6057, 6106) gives 1.09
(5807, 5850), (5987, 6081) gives 1.06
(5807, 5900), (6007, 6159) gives 1.06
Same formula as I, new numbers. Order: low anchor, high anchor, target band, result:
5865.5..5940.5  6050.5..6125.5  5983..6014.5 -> 0.03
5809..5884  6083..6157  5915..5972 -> 0.03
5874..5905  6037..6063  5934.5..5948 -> 0.07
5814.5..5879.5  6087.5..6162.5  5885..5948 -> 0.05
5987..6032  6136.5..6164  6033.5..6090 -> -0.06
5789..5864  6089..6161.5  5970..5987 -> 0.02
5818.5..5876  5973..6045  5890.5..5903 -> 0.06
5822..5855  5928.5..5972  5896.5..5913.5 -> -0.03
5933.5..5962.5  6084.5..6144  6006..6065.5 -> 0.01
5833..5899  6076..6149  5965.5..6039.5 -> 0.01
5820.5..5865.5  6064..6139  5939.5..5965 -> 0.02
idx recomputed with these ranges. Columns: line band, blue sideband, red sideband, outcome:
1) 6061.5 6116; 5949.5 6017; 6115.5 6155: -2.8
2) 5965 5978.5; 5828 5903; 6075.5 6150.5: 0.6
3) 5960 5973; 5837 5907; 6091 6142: 0.5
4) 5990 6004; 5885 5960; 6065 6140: 0.1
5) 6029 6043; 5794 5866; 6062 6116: 0.2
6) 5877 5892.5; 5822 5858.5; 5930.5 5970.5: 0.3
